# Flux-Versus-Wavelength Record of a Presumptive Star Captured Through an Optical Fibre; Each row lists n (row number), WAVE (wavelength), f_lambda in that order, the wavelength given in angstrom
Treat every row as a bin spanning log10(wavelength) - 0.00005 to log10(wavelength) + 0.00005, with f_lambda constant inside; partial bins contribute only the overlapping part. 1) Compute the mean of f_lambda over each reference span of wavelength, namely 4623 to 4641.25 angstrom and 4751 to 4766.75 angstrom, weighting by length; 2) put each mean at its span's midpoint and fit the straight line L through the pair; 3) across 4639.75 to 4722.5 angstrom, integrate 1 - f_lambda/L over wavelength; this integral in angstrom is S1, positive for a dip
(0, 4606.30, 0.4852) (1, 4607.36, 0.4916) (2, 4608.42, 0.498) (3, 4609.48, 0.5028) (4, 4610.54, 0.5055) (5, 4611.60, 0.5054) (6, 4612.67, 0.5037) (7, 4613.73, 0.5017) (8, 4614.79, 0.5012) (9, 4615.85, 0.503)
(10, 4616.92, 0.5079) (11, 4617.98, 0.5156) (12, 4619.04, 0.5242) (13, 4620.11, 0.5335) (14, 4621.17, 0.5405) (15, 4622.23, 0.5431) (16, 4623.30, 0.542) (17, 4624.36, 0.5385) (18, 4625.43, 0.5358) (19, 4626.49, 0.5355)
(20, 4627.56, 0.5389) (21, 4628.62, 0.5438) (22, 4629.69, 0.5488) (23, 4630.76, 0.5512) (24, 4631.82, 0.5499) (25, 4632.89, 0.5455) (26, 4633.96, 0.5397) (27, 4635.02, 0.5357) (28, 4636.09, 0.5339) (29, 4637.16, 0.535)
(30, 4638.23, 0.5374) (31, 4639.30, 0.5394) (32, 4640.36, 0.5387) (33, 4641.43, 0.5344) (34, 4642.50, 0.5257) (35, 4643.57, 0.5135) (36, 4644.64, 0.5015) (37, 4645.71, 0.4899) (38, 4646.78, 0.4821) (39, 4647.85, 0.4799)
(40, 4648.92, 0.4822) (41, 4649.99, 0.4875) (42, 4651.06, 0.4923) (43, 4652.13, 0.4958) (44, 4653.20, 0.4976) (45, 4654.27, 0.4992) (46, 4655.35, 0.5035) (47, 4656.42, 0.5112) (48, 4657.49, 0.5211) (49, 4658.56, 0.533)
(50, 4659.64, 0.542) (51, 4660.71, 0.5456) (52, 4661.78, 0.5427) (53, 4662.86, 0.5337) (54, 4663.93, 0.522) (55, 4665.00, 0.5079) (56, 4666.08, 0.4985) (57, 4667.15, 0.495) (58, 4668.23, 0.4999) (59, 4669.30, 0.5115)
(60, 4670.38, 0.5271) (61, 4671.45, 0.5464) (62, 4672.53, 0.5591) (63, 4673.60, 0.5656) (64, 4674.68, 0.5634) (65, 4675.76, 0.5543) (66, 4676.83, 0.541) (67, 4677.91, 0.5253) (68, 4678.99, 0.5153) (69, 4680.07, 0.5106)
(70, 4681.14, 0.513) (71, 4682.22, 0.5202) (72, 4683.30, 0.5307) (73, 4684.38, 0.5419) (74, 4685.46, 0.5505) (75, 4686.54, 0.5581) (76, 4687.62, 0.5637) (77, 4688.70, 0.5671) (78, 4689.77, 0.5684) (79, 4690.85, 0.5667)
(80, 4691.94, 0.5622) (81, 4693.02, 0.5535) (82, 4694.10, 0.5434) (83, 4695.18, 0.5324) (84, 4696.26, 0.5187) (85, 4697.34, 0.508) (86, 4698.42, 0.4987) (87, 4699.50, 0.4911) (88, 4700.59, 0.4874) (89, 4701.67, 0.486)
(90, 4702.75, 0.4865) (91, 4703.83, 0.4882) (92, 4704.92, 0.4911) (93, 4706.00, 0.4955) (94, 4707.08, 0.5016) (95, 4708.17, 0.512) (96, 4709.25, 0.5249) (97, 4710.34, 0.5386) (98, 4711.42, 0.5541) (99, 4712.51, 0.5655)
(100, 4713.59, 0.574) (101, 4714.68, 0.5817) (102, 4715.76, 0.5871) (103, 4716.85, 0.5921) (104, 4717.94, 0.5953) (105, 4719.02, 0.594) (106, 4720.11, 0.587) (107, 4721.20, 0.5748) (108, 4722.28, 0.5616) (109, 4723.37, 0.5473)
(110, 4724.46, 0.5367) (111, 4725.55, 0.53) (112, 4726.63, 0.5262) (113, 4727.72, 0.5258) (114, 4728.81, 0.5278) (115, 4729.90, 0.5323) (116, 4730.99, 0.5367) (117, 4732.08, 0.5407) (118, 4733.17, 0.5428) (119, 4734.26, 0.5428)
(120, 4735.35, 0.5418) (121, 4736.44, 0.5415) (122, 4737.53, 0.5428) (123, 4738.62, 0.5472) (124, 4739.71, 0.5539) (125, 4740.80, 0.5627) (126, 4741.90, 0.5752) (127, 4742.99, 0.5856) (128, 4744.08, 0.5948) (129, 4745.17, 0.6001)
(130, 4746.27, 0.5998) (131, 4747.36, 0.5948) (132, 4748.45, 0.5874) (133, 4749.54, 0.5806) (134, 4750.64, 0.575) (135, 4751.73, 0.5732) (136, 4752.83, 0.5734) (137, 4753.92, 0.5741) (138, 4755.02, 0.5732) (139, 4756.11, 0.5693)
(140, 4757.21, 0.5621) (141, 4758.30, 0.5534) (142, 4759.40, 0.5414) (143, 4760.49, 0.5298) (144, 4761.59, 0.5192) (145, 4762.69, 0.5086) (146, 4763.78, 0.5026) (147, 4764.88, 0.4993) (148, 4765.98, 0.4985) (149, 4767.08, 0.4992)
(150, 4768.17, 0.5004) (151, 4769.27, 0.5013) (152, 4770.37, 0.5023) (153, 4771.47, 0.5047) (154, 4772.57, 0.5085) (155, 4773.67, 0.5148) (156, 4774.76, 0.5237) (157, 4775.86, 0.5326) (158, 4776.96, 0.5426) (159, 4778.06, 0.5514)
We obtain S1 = 1.7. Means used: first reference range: 0.541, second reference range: 0.541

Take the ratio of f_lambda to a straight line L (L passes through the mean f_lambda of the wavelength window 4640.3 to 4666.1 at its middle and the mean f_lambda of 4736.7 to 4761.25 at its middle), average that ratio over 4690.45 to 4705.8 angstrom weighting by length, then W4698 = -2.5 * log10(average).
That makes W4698 0.05 mag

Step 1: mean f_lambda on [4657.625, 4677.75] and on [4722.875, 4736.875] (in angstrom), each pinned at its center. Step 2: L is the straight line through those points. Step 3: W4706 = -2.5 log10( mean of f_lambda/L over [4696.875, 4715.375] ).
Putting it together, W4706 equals 0.04 mag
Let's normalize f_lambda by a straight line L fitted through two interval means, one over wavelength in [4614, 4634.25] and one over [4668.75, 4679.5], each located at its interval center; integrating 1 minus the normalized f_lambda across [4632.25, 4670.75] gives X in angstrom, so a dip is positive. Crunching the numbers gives 1.5 angstrom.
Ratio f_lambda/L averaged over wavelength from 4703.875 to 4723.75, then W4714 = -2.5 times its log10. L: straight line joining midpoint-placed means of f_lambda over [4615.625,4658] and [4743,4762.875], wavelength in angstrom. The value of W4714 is 0.00 mag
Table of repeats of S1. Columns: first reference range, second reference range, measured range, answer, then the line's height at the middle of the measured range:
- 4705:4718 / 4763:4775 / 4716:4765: -2.9 angstrom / 0.526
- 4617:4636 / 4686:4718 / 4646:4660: 0.9 angstrom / 0.537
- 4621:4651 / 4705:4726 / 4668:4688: 0.2 angstrom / 0.541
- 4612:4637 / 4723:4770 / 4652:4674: 0.6 angstrom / 0.536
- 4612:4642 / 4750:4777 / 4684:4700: -0.3 angstrom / 0.532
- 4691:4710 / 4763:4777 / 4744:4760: -2.1 angstrom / 0.51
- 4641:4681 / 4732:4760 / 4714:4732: -0.2 angstrom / 0.554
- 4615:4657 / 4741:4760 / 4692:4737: 1.8 angstrom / 0.559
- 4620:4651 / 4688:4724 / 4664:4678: 0.1 angstrom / 0.534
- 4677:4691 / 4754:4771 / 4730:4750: -1.3 angstrom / 0.529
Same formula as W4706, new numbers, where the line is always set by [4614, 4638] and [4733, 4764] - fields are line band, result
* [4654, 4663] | 0.03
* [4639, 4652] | 0.07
